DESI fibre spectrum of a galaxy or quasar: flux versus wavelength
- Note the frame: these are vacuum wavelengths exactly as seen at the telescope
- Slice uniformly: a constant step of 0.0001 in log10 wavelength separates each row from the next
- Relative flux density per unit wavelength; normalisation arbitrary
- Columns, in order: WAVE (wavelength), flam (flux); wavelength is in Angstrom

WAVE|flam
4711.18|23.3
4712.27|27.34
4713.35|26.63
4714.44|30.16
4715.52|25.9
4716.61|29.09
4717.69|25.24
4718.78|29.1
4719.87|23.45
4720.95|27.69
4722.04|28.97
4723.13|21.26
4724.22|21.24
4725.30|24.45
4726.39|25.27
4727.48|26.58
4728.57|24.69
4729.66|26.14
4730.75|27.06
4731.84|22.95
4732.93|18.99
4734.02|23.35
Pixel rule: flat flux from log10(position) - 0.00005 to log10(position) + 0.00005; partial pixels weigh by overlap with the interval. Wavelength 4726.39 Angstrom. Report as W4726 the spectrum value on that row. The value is 25.27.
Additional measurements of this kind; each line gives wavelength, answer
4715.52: 25.9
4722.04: 28.97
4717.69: 25.24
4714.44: 30.16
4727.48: 26.58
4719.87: 23.45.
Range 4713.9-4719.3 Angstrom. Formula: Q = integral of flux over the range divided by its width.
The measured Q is 27.9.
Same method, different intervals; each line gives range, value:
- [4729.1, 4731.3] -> 26.5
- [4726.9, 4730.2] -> 25.8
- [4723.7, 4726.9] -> 23.7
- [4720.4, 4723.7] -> 25.9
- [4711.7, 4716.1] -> 27.5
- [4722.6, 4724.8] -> 21.4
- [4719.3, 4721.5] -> 25.6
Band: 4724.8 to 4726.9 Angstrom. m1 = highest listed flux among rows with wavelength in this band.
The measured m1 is 25.27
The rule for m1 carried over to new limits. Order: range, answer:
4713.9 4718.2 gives 30.16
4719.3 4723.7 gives 28.97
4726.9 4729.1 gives 26.58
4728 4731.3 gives 27.06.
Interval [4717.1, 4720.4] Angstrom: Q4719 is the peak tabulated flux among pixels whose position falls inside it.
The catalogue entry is 29.1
